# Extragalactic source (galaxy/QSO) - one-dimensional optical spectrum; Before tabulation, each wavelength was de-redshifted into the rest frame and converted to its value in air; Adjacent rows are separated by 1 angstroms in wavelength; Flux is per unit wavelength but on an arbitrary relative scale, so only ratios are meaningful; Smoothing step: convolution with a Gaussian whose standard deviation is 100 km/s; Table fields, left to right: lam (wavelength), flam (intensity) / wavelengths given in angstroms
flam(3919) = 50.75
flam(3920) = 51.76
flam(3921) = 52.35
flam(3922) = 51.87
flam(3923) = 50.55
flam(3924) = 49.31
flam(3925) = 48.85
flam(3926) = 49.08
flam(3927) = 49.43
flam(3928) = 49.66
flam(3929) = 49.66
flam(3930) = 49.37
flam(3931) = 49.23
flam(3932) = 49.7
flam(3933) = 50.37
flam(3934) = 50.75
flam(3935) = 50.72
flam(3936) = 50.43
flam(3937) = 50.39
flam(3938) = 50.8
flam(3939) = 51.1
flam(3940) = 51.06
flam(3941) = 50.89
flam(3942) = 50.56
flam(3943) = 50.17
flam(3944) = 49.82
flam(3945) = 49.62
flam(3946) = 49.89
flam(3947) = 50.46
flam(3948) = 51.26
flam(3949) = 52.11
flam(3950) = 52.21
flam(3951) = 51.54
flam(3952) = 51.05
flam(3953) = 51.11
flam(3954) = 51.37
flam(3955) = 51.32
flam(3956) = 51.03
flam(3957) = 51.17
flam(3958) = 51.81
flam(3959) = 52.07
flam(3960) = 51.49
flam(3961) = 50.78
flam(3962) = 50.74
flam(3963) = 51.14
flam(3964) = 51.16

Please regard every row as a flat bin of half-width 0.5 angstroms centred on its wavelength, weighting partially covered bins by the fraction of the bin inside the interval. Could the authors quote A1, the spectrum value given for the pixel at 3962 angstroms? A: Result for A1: 50.74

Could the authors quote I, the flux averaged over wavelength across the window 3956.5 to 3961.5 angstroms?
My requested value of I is 51.5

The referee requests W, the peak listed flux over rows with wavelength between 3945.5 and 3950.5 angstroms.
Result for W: 52.21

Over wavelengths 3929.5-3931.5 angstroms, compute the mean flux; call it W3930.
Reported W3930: 49.3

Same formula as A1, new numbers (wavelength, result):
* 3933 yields 50.37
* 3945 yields 49.62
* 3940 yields 51.06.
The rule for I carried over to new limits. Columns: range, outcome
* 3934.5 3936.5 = 50.6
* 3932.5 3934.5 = 50.6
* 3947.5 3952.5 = 51.6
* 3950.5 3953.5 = 51.2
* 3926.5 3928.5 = 49.5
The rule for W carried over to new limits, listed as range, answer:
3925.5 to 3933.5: 50.37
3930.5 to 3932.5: 49.7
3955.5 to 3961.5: 52.07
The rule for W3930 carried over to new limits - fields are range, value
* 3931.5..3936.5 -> 50.4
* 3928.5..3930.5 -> 49.5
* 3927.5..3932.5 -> 49.5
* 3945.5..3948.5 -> 50.5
